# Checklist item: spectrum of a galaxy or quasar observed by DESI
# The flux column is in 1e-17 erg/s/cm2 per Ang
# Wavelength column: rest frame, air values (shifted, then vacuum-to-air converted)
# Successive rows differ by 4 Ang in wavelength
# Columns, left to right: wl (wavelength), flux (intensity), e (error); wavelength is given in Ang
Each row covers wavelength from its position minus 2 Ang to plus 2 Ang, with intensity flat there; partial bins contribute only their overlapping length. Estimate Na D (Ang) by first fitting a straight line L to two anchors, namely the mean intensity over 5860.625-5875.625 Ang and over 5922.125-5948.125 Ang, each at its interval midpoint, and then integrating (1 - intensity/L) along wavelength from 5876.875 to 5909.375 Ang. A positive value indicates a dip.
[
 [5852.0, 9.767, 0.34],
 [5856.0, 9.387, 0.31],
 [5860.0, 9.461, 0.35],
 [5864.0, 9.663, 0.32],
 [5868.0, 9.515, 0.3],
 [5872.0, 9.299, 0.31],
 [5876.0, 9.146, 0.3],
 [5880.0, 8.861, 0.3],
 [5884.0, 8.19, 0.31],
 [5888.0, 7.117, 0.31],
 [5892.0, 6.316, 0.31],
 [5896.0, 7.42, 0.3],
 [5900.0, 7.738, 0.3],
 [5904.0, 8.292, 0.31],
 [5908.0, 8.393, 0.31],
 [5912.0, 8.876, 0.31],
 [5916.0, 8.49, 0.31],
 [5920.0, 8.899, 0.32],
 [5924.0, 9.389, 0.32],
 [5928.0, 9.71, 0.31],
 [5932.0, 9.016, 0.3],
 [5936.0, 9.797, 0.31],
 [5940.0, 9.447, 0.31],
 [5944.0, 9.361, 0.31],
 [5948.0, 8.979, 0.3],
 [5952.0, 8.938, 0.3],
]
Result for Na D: 5.6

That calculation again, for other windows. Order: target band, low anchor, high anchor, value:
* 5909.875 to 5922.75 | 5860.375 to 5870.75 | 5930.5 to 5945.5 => 0.9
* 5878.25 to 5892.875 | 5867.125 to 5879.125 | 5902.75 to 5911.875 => 2.1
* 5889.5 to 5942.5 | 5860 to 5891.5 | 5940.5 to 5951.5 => 2.4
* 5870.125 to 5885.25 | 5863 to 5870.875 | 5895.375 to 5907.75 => 0.2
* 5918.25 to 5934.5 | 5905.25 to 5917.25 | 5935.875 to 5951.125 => -0.6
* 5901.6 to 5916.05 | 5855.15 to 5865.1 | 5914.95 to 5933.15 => 1.1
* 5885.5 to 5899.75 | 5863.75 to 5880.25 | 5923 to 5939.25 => 3.5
